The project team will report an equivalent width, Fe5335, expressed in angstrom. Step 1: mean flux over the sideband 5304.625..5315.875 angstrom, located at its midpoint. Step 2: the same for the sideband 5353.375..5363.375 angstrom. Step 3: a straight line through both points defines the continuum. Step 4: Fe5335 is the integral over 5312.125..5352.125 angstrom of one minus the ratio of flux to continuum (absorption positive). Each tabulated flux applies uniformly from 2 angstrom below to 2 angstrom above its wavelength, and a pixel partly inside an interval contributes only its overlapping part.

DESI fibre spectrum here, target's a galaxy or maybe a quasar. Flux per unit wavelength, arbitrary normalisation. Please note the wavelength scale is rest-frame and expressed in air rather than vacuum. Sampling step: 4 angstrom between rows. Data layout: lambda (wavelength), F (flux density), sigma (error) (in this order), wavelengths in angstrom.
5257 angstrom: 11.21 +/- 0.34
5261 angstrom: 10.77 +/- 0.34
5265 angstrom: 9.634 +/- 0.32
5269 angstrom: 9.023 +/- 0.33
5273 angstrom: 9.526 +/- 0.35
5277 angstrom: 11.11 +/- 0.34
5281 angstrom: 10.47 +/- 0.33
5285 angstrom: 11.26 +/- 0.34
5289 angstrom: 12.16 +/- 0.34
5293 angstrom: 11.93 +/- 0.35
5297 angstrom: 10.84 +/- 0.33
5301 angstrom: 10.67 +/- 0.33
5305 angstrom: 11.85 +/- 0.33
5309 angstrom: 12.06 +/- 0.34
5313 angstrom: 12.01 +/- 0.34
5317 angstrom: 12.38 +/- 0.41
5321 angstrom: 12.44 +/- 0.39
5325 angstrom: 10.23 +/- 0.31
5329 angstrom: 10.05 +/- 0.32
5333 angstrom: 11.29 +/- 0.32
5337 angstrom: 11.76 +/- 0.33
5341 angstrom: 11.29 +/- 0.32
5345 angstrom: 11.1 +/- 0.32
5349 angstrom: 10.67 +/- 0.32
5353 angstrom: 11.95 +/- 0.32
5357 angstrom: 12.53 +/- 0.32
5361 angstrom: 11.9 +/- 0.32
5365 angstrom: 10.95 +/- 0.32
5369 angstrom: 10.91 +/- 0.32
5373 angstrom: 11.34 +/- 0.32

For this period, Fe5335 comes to 2.5 angstrom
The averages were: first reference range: 12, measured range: 11.3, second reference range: 12.1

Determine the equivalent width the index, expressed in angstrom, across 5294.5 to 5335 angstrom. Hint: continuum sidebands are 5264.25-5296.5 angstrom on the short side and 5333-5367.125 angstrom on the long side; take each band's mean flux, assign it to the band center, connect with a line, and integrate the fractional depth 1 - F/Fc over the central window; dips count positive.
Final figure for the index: -1.1 angstrom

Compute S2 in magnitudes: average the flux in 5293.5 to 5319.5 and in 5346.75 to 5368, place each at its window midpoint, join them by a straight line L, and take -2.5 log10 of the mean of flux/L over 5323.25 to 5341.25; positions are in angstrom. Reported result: 0.07 mag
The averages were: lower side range 11.7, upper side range 11.6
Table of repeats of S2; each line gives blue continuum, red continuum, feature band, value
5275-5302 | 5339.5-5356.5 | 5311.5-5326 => -0.05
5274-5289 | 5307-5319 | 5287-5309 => 0.01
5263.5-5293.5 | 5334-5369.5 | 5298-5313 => -0.06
